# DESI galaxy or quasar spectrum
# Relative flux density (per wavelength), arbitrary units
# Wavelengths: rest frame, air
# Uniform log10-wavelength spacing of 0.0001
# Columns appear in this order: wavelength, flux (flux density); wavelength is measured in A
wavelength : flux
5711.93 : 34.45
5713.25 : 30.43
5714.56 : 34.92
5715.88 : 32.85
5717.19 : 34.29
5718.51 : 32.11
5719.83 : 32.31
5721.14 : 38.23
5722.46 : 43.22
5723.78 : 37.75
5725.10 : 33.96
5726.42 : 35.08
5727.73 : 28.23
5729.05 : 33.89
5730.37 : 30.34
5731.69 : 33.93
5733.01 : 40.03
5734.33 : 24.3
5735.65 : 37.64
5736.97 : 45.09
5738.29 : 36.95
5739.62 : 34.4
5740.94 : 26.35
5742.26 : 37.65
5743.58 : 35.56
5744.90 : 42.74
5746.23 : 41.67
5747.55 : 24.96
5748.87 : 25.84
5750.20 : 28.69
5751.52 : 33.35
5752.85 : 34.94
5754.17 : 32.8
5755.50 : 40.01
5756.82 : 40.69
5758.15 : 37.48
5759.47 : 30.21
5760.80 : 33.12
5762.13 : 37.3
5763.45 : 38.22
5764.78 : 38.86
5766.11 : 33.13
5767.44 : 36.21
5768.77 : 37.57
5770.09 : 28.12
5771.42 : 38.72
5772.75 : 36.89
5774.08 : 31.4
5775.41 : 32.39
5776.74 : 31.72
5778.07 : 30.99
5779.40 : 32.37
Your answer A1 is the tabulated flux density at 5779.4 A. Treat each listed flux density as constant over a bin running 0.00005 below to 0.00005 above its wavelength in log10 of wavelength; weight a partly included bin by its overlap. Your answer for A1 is 32.37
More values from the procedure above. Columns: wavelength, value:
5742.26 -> 37.65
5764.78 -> 38.86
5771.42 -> 38.72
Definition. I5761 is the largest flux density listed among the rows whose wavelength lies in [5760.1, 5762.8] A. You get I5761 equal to 37.3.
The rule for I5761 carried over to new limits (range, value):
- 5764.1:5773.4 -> 38.86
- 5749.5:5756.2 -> 40.01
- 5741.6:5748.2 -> 42.74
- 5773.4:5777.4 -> 32.39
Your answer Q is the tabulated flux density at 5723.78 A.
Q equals 37.75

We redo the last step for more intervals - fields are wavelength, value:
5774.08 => 31.4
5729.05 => 33.89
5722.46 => 43.22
